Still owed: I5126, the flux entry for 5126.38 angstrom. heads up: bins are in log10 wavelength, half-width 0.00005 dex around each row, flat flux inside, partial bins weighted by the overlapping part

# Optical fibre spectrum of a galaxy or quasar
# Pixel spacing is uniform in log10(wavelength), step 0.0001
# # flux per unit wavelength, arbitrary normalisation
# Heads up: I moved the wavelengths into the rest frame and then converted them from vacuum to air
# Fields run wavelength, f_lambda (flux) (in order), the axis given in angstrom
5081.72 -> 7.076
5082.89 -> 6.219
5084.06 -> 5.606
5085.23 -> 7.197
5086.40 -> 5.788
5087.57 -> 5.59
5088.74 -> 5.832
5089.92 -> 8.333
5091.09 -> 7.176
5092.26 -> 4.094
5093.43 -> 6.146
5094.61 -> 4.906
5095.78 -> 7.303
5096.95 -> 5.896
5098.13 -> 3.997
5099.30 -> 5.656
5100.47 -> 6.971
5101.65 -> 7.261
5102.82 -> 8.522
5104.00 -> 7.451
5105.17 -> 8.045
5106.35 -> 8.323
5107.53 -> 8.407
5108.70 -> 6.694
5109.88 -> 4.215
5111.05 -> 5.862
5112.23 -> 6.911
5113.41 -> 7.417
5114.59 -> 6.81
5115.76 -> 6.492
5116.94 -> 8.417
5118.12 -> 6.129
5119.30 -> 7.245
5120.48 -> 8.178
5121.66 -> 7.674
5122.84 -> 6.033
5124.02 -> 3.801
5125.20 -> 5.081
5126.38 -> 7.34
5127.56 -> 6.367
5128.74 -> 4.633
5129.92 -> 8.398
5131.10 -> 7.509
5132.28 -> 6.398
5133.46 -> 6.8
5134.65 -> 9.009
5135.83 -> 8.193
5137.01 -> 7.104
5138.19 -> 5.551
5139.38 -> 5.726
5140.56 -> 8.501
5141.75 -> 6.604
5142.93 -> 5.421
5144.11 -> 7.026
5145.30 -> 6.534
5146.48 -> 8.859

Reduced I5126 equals 7.34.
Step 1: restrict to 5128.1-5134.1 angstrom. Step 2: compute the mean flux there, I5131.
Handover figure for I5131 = 6.76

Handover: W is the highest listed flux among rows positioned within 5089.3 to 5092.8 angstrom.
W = 8.333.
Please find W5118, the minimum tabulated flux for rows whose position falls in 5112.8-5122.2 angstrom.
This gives 6.129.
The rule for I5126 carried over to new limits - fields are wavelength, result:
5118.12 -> 6.129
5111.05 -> 5.862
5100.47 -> 6.971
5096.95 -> 5.896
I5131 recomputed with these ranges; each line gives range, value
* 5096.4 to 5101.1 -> 5.64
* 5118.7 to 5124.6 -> 6.59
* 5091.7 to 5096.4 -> 5.63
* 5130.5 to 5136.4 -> 7.58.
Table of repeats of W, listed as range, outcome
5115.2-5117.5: 8.417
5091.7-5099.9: 7.303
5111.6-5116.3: 7.417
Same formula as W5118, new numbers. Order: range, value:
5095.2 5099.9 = 3.997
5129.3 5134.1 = 6.398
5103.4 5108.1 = 7.451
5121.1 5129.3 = 3.801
